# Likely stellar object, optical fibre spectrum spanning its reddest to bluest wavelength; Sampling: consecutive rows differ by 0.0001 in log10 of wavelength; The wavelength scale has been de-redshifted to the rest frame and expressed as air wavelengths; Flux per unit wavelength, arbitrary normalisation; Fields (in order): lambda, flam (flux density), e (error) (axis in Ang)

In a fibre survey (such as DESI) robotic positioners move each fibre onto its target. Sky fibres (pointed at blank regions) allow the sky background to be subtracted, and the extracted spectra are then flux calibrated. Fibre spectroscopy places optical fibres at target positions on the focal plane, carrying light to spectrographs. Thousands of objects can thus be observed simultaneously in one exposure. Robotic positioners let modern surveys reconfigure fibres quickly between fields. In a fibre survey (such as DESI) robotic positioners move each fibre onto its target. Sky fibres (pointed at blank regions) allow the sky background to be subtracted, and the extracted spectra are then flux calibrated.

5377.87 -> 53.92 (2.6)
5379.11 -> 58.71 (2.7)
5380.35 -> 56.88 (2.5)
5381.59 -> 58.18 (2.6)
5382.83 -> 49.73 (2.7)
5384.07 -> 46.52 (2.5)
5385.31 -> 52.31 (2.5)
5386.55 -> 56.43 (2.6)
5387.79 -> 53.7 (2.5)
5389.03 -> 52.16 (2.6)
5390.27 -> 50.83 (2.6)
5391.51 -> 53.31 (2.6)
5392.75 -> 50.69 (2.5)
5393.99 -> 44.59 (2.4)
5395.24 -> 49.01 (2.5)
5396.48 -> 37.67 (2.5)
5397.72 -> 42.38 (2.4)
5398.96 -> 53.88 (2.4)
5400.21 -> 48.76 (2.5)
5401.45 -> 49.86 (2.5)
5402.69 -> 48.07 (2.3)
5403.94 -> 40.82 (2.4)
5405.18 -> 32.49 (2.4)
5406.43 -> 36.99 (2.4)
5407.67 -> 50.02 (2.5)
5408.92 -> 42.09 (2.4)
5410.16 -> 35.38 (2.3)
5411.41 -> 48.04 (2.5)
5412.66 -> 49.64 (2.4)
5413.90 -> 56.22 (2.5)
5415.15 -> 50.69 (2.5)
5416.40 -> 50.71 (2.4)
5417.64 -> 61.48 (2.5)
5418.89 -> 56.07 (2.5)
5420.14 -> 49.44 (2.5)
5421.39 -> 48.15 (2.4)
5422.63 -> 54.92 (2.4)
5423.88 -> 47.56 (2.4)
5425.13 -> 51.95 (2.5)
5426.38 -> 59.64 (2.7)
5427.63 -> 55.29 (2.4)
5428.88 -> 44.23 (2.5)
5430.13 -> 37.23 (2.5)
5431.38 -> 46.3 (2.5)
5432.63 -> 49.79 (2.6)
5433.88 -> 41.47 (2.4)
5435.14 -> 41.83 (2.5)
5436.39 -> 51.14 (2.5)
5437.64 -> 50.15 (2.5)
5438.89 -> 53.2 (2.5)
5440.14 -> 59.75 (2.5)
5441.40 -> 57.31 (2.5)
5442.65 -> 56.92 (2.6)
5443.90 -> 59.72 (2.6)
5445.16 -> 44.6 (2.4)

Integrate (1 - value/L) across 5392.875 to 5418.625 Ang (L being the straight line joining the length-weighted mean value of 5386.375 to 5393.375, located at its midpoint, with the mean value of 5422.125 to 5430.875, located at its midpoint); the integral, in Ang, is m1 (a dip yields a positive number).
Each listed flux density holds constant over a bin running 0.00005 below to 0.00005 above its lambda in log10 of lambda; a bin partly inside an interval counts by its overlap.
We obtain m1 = 2.4 Ang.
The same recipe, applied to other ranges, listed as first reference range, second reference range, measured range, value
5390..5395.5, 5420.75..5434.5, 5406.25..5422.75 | -0.11 Ang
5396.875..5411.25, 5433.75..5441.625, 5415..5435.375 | -0.77 Ang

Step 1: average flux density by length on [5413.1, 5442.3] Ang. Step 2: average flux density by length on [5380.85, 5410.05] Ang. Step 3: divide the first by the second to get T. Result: 1.07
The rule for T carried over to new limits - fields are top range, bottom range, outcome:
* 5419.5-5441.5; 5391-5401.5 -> 1.05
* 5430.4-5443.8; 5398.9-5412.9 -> 1.15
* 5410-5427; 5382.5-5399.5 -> 1.05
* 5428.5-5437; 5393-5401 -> 0.96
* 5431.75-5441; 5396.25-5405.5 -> 1.11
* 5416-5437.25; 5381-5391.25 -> 0.95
